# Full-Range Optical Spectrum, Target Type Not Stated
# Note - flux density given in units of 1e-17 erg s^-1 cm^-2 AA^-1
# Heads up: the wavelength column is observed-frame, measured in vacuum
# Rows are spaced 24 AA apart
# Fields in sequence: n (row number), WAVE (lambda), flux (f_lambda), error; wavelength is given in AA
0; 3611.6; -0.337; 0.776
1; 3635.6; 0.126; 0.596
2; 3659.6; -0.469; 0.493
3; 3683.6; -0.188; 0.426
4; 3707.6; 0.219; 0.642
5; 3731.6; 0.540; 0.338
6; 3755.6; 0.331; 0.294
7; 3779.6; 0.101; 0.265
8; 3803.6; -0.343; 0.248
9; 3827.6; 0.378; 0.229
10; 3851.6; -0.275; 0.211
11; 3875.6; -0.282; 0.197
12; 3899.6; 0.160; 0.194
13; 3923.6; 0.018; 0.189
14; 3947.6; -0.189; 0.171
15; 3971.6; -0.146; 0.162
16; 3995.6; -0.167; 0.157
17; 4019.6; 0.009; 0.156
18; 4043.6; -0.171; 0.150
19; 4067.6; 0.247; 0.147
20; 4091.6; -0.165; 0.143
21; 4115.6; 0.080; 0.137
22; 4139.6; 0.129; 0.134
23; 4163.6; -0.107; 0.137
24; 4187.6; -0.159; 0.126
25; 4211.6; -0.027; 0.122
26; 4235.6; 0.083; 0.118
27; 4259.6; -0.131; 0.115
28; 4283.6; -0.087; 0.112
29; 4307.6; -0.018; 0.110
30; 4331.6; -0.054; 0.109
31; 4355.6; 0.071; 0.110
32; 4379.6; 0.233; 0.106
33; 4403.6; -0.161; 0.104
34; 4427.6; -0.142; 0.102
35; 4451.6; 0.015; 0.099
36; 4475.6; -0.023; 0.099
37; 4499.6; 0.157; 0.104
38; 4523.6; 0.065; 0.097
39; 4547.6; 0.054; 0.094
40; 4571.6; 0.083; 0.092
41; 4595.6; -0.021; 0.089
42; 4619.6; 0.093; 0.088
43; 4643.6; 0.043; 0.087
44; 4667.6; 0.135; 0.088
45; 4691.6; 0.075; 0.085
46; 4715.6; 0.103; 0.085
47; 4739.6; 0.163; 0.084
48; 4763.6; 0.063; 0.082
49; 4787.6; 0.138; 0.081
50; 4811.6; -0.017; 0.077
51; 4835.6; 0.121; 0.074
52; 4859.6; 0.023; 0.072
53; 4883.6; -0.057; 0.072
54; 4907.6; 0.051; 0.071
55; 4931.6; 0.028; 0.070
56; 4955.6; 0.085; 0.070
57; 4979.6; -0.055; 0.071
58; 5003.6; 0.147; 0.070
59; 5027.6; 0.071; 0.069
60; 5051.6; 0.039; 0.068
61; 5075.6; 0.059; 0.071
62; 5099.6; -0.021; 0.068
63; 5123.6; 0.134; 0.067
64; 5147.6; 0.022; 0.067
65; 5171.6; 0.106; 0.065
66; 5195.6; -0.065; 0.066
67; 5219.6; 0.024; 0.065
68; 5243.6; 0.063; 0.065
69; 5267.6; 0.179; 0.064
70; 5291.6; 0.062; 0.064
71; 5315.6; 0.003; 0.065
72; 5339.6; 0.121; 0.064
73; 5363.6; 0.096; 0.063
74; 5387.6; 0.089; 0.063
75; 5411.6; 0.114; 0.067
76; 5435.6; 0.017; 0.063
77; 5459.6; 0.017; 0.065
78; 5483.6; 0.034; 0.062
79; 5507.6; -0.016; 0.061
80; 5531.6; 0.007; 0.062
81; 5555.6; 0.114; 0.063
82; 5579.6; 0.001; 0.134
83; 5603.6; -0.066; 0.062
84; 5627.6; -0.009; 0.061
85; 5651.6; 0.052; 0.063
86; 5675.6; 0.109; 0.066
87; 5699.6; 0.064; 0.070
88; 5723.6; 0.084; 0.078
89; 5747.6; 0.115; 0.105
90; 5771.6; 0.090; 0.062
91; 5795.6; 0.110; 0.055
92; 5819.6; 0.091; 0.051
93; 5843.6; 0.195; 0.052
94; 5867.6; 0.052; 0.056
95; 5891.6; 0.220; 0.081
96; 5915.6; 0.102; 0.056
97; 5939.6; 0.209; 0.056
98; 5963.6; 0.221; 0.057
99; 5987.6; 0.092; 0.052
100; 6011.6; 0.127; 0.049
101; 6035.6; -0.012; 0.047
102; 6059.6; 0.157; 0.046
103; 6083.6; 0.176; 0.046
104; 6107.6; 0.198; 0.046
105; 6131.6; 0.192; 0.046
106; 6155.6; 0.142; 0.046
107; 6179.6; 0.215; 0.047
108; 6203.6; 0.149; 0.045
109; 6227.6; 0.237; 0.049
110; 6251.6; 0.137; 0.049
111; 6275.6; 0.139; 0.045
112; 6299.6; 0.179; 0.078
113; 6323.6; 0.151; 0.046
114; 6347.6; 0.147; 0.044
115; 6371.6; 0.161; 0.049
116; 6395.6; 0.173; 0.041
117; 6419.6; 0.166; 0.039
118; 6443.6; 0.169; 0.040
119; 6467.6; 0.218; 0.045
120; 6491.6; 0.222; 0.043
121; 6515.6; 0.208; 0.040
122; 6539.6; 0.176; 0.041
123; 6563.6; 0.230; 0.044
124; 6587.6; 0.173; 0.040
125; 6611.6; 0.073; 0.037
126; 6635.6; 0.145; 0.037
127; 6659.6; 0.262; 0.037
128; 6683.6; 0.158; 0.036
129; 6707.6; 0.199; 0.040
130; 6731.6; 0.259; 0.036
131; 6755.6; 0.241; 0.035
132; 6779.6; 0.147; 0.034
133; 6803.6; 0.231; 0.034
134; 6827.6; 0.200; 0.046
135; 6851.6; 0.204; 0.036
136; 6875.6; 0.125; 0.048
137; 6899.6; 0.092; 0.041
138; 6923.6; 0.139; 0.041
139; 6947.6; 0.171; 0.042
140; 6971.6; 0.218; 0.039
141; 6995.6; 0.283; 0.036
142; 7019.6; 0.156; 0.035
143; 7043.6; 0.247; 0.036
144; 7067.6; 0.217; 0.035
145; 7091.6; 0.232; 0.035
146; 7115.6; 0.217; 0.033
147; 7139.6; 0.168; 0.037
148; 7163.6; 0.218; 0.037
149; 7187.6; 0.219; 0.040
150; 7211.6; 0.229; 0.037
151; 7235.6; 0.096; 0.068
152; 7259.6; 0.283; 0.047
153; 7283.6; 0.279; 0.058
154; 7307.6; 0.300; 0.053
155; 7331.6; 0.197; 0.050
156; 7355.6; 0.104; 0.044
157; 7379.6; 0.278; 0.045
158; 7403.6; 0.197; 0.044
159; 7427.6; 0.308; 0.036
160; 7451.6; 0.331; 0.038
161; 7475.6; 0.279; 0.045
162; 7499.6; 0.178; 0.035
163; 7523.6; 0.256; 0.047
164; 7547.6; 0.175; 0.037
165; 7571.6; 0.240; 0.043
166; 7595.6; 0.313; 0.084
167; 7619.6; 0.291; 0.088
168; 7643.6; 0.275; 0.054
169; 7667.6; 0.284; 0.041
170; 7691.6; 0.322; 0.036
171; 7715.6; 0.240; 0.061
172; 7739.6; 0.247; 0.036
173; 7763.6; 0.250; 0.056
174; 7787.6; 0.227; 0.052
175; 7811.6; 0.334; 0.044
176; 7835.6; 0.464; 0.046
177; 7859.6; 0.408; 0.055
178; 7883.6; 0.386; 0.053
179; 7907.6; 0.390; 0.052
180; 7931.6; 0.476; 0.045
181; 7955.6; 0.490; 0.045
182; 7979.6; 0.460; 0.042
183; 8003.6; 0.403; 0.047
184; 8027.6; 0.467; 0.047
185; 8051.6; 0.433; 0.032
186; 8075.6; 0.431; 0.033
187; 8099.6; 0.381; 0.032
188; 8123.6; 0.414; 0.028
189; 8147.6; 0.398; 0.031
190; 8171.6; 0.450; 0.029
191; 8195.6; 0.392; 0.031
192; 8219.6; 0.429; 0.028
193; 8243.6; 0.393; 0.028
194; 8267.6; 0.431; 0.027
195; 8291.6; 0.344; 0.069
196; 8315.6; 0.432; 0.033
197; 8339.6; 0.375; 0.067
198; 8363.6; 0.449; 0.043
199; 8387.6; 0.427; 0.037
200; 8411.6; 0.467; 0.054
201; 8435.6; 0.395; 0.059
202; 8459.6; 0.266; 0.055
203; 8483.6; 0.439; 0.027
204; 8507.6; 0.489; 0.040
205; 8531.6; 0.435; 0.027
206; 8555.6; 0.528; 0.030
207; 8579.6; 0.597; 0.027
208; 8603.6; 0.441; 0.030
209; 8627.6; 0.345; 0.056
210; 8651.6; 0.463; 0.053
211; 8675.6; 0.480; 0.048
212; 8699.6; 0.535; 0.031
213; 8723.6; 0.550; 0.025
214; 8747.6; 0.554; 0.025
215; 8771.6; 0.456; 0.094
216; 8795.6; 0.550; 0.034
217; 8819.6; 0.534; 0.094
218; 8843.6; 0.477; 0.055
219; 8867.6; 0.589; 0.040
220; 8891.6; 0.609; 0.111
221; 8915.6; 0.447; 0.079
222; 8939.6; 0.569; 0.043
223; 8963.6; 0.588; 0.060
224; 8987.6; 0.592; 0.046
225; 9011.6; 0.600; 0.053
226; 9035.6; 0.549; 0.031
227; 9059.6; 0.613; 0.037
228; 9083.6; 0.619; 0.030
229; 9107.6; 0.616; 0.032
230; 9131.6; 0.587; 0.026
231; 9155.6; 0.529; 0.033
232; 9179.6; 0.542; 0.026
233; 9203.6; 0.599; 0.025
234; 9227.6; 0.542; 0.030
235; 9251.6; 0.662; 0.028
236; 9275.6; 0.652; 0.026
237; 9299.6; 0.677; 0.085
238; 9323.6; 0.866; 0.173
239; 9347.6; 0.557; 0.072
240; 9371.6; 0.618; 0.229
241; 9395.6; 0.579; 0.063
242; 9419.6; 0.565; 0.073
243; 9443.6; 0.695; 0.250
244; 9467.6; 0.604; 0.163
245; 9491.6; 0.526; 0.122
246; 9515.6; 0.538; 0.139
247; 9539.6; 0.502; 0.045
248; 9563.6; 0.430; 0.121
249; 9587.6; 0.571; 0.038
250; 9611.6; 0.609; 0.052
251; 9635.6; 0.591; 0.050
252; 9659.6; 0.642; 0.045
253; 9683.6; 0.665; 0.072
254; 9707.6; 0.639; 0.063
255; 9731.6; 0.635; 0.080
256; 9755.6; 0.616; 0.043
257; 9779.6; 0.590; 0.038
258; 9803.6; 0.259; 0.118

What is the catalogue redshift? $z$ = 0.96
